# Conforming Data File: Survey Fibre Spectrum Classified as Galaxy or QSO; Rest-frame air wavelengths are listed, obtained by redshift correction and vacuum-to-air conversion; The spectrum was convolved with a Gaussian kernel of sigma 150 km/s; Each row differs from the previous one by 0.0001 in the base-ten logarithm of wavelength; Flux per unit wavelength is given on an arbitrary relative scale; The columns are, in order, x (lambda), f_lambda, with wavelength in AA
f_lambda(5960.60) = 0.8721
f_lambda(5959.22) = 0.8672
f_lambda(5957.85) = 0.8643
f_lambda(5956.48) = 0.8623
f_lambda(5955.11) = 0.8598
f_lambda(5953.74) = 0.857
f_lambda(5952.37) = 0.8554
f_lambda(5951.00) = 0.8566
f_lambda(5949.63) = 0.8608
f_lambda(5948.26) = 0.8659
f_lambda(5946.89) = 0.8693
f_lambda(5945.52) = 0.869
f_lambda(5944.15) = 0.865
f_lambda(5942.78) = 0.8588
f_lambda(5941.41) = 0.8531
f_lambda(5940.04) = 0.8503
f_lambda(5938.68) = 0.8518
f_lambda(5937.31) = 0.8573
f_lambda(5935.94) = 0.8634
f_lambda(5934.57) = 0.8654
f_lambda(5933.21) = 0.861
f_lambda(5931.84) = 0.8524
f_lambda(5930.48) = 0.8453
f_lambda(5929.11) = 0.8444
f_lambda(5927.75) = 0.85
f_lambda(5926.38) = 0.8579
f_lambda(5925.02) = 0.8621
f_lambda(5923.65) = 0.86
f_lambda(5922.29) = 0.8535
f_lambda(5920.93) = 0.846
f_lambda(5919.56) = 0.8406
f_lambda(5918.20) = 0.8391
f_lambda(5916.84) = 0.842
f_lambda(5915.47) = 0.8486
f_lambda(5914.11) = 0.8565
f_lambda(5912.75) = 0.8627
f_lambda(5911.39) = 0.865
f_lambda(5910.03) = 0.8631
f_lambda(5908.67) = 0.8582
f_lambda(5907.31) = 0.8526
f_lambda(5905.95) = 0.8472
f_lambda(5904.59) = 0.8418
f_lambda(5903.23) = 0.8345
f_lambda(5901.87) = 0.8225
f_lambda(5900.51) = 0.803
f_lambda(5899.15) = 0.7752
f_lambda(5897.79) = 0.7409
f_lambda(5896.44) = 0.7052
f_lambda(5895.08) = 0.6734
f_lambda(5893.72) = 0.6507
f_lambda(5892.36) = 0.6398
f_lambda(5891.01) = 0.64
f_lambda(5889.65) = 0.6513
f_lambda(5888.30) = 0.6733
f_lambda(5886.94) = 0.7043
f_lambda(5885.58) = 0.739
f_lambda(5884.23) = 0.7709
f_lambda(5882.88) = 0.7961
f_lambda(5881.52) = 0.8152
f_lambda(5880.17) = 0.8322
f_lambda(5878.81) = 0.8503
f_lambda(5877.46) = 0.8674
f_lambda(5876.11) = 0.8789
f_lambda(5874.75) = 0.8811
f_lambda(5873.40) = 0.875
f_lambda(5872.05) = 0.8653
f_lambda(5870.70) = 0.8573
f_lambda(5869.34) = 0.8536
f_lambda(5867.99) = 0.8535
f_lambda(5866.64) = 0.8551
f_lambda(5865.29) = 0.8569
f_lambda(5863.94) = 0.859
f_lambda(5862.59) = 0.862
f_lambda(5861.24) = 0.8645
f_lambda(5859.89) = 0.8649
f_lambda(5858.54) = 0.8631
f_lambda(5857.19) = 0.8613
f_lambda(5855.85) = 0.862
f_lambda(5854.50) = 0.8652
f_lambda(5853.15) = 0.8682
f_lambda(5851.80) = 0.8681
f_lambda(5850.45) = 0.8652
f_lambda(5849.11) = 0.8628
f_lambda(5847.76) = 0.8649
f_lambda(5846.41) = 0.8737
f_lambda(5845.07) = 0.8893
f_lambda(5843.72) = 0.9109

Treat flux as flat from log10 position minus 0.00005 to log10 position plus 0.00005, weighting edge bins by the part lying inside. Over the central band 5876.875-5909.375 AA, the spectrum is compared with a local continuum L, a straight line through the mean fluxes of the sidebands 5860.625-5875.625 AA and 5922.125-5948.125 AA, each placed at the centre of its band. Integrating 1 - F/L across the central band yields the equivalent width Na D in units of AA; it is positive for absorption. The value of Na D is 3.6 AA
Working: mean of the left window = 0.862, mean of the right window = 0.858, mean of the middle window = 0.766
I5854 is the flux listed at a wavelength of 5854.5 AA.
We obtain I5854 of 0.8652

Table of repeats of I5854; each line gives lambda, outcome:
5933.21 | 0.861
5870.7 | 0.8573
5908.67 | 0.8582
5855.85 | 0.862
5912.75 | 0.8627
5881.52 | 0.8152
